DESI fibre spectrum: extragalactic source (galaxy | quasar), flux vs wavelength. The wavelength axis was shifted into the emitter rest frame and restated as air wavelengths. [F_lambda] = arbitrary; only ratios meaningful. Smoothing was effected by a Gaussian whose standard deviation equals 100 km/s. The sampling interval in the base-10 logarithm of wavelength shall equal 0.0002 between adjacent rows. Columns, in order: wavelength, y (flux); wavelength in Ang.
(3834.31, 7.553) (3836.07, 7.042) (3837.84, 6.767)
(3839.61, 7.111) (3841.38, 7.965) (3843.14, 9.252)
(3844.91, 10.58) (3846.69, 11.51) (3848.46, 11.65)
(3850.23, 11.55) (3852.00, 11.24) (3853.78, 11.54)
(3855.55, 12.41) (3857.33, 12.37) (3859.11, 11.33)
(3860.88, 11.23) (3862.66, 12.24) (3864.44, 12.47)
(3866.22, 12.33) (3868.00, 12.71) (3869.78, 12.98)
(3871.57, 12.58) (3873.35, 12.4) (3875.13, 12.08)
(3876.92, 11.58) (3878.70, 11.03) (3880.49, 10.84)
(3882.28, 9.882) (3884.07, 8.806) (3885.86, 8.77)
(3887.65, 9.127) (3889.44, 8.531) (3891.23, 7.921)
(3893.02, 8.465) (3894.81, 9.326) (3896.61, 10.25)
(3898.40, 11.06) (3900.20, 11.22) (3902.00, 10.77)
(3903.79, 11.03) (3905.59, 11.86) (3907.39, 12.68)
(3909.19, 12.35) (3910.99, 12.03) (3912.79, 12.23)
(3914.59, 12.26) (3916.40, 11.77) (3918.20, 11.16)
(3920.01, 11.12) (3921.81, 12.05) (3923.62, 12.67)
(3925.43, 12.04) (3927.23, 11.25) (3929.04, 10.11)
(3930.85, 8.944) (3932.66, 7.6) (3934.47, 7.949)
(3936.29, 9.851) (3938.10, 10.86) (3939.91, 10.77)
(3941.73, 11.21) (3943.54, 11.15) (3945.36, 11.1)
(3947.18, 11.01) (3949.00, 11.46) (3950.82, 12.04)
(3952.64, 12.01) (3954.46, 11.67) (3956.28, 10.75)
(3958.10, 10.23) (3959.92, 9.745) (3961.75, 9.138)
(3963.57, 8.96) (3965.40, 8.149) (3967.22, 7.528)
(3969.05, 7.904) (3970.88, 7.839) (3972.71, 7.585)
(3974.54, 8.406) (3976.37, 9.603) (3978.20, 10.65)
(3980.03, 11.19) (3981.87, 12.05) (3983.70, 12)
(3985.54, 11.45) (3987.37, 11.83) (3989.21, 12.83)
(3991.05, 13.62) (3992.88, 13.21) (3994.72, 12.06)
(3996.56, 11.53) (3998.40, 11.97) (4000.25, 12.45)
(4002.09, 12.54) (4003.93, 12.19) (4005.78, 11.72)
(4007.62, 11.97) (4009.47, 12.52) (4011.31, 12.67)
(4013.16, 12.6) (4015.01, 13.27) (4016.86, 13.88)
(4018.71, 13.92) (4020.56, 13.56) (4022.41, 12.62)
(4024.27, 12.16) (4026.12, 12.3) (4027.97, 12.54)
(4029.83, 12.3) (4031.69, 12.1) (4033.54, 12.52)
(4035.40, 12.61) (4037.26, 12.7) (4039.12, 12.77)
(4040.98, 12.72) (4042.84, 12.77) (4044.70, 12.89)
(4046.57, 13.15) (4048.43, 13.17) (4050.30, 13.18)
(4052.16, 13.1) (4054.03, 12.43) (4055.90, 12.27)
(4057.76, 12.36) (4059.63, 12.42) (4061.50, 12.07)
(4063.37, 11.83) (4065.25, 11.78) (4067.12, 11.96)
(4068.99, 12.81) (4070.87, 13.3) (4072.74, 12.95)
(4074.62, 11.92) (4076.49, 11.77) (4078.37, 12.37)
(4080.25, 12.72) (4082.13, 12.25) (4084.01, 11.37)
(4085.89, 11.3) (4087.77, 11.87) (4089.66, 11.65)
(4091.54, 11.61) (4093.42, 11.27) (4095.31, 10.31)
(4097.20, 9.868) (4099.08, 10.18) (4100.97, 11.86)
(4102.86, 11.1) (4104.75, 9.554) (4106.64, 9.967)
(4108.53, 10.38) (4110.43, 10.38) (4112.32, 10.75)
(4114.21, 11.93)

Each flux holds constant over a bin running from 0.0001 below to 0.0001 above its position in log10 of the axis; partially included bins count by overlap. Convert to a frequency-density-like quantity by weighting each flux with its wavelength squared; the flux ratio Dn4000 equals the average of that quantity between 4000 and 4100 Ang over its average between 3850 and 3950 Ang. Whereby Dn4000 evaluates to 1.21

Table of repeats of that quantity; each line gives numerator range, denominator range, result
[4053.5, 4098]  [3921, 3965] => 1.21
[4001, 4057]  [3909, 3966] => 1.23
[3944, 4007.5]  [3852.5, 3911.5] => 1.03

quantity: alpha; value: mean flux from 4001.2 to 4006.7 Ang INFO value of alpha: 12.1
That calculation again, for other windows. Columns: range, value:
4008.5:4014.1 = 12.6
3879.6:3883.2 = 10.3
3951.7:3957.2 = 11.5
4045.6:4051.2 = 13.1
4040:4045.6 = 12.8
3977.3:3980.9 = 10.9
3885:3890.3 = 8.81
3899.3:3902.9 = 11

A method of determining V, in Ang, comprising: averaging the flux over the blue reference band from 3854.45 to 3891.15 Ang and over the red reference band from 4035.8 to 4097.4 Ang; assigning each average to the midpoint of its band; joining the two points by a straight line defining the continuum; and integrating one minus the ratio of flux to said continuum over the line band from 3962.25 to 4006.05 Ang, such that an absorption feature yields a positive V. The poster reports 3.8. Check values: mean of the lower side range 11.2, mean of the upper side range 12.2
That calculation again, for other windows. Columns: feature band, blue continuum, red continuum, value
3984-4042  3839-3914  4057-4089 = -3.7 Ang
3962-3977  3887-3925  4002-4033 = 4.6 Ang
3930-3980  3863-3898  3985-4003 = 8.3 Ang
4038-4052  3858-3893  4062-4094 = -1.3 Ang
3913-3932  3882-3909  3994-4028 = -1.2 Ang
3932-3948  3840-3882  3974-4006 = 2.0 Ang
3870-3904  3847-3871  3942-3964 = 3.9 Ang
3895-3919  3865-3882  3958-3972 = -1.8 Ang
